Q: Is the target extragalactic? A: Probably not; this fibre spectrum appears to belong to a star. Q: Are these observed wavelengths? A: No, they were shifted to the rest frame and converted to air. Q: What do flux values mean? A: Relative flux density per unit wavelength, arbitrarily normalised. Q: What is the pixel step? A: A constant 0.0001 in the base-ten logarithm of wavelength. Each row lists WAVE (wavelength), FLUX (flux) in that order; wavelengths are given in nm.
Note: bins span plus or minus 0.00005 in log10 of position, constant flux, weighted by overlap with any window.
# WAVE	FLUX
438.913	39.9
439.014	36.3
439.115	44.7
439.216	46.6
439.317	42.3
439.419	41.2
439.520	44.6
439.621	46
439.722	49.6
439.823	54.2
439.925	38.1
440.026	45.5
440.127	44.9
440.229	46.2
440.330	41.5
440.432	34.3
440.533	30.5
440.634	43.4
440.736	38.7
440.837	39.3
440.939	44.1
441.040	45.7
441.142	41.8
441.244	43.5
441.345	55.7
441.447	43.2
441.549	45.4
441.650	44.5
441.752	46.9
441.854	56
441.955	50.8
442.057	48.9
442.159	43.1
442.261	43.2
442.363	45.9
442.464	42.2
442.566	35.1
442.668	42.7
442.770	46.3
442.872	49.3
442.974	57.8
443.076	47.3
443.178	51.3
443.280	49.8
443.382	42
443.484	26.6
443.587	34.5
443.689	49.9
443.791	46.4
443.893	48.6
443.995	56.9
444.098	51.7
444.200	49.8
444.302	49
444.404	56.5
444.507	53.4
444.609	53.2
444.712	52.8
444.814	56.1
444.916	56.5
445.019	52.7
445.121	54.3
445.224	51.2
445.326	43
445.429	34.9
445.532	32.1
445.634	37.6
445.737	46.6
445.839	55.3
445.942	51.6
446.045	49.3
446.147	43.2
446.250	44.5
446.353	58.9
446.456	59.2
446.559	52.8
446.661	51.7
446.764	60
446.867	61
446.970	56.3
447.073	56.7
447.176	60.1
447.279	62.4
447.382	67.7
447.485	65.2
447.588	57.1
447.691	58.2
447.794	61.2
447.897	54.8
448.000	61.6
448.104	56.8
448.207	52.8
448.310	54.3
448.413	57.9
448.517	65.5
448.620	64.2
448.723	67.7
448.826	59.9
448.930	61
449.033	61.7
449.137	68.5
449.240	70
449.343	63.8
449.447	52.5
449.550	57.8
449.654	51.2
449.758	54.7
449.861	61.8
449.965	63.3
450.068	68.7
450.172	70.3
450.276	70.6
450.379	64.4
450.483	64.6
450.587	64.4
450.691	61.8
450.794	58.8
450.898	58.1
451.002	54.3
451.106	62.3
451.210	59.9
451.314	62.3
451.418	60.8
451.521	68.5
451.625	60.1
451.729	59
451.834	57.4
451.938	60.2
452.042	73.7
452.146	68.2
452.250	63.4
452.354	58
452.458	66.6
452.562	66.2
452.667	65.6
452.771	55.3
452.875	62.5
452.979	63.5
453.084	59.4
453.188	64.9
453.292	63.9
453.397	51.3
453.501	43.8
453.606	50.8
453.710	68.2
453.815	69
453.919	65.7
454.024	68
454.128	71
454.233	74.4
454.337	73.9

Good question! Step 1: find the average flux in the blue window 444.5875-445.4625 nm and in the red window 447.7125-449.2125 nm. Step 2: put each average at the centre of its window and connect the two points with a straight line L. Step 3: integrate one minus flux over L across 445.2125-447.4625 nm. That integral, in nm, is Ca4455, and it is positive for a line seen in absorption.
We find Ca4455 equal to 0.12 nm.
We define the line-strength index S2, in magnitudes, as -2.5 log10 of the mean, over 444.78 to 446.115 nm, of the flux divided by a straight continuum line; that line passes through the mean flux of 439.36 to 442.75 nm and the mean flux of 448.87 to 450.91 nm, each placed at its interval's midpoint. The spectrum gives 0.12 mag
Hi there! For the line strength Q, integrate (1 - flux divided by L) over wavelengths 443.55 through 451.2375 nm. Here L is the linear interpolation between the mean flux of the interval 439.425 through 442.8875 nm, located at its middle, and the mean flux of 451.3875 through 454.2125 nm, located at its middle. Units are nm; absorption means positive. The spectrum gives -0.30 nm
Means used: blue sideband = 44.4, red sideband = 62.6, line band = 56.3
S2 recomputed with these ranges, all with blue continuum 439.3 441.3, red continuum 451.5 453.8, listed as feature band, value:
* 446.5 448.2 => -0.10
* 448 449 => -0.09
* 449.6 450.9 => -0.09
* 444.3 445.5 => -0.03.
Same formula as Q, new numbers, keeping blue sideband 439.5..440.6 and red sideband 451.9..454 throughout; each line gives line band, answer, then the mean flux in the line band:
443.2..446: 0.11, 47.9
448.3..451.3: -0.24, 62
